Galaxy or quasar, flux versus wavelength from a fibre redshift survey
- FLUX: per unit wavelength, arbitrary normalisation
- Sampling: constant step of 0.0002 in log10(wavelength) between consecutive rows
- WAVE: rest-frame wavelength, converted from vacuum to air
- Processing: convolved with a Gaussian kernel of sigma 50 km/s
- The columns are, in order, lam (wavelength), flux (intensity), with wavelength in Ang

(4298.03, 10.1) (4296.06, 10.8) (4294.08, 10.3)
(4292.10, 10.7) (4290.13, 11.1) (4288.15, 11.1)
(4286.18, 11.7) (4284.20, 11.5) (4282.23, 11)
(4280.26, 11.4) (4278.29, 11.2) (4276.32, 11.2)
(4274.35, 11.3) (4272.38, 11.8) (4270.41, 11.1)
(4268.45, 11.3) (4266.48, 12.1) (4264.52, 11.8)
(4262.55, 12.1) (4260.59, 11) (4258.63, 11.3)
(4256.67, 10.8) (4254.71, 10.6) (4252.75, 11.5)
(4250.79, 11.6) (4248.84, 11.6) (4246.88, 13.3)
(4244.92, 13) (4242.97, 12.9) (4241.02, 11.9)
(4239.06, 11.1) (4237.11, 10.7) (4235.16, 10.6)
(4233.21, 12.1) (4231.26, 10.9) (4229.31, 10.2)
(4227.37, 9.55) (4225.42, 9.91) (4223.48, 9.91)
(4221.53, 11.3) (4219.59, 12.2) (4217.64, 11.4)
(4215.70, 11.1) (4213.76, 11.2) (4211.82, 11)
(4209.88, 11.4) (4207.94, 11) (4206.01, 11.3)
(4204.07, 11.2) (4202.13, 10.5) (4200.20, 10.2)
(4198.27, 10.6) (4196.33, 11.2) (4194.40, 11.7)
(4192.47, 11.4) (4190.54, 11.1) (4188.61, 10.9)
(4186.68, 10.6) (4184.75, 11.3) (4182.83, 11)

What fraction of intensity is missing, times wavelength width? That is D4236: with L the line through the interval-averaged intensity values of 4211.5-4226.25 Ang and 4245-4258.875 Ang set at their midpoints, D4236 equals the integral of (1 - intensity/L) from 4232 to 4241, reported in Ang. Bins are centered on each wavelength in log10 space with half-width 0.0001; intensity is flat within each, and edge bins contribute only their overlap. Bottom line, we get 0.11 Ang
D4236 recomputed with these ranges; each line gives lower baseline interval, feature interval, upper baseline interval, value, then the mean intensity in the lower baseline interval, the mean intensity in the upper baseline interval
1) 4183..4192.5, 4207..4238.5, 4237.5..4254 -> 2.0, 11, 12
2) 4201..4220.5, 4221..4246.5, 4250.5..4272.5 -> 0.4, 11.2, 11.4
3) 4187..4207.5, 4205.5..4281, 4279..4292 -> -1.3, 11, 11.3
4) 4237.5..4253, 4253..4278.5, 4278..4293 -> 0.6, 12.1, 11.2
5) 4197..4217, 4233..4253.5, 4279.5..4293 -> -1.4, 11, 11.2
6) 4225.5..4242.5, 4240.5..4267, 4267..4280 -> -1.7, 10.9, 11.3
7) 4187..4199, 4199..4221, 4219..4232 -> -0.7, 11.1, 10.5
